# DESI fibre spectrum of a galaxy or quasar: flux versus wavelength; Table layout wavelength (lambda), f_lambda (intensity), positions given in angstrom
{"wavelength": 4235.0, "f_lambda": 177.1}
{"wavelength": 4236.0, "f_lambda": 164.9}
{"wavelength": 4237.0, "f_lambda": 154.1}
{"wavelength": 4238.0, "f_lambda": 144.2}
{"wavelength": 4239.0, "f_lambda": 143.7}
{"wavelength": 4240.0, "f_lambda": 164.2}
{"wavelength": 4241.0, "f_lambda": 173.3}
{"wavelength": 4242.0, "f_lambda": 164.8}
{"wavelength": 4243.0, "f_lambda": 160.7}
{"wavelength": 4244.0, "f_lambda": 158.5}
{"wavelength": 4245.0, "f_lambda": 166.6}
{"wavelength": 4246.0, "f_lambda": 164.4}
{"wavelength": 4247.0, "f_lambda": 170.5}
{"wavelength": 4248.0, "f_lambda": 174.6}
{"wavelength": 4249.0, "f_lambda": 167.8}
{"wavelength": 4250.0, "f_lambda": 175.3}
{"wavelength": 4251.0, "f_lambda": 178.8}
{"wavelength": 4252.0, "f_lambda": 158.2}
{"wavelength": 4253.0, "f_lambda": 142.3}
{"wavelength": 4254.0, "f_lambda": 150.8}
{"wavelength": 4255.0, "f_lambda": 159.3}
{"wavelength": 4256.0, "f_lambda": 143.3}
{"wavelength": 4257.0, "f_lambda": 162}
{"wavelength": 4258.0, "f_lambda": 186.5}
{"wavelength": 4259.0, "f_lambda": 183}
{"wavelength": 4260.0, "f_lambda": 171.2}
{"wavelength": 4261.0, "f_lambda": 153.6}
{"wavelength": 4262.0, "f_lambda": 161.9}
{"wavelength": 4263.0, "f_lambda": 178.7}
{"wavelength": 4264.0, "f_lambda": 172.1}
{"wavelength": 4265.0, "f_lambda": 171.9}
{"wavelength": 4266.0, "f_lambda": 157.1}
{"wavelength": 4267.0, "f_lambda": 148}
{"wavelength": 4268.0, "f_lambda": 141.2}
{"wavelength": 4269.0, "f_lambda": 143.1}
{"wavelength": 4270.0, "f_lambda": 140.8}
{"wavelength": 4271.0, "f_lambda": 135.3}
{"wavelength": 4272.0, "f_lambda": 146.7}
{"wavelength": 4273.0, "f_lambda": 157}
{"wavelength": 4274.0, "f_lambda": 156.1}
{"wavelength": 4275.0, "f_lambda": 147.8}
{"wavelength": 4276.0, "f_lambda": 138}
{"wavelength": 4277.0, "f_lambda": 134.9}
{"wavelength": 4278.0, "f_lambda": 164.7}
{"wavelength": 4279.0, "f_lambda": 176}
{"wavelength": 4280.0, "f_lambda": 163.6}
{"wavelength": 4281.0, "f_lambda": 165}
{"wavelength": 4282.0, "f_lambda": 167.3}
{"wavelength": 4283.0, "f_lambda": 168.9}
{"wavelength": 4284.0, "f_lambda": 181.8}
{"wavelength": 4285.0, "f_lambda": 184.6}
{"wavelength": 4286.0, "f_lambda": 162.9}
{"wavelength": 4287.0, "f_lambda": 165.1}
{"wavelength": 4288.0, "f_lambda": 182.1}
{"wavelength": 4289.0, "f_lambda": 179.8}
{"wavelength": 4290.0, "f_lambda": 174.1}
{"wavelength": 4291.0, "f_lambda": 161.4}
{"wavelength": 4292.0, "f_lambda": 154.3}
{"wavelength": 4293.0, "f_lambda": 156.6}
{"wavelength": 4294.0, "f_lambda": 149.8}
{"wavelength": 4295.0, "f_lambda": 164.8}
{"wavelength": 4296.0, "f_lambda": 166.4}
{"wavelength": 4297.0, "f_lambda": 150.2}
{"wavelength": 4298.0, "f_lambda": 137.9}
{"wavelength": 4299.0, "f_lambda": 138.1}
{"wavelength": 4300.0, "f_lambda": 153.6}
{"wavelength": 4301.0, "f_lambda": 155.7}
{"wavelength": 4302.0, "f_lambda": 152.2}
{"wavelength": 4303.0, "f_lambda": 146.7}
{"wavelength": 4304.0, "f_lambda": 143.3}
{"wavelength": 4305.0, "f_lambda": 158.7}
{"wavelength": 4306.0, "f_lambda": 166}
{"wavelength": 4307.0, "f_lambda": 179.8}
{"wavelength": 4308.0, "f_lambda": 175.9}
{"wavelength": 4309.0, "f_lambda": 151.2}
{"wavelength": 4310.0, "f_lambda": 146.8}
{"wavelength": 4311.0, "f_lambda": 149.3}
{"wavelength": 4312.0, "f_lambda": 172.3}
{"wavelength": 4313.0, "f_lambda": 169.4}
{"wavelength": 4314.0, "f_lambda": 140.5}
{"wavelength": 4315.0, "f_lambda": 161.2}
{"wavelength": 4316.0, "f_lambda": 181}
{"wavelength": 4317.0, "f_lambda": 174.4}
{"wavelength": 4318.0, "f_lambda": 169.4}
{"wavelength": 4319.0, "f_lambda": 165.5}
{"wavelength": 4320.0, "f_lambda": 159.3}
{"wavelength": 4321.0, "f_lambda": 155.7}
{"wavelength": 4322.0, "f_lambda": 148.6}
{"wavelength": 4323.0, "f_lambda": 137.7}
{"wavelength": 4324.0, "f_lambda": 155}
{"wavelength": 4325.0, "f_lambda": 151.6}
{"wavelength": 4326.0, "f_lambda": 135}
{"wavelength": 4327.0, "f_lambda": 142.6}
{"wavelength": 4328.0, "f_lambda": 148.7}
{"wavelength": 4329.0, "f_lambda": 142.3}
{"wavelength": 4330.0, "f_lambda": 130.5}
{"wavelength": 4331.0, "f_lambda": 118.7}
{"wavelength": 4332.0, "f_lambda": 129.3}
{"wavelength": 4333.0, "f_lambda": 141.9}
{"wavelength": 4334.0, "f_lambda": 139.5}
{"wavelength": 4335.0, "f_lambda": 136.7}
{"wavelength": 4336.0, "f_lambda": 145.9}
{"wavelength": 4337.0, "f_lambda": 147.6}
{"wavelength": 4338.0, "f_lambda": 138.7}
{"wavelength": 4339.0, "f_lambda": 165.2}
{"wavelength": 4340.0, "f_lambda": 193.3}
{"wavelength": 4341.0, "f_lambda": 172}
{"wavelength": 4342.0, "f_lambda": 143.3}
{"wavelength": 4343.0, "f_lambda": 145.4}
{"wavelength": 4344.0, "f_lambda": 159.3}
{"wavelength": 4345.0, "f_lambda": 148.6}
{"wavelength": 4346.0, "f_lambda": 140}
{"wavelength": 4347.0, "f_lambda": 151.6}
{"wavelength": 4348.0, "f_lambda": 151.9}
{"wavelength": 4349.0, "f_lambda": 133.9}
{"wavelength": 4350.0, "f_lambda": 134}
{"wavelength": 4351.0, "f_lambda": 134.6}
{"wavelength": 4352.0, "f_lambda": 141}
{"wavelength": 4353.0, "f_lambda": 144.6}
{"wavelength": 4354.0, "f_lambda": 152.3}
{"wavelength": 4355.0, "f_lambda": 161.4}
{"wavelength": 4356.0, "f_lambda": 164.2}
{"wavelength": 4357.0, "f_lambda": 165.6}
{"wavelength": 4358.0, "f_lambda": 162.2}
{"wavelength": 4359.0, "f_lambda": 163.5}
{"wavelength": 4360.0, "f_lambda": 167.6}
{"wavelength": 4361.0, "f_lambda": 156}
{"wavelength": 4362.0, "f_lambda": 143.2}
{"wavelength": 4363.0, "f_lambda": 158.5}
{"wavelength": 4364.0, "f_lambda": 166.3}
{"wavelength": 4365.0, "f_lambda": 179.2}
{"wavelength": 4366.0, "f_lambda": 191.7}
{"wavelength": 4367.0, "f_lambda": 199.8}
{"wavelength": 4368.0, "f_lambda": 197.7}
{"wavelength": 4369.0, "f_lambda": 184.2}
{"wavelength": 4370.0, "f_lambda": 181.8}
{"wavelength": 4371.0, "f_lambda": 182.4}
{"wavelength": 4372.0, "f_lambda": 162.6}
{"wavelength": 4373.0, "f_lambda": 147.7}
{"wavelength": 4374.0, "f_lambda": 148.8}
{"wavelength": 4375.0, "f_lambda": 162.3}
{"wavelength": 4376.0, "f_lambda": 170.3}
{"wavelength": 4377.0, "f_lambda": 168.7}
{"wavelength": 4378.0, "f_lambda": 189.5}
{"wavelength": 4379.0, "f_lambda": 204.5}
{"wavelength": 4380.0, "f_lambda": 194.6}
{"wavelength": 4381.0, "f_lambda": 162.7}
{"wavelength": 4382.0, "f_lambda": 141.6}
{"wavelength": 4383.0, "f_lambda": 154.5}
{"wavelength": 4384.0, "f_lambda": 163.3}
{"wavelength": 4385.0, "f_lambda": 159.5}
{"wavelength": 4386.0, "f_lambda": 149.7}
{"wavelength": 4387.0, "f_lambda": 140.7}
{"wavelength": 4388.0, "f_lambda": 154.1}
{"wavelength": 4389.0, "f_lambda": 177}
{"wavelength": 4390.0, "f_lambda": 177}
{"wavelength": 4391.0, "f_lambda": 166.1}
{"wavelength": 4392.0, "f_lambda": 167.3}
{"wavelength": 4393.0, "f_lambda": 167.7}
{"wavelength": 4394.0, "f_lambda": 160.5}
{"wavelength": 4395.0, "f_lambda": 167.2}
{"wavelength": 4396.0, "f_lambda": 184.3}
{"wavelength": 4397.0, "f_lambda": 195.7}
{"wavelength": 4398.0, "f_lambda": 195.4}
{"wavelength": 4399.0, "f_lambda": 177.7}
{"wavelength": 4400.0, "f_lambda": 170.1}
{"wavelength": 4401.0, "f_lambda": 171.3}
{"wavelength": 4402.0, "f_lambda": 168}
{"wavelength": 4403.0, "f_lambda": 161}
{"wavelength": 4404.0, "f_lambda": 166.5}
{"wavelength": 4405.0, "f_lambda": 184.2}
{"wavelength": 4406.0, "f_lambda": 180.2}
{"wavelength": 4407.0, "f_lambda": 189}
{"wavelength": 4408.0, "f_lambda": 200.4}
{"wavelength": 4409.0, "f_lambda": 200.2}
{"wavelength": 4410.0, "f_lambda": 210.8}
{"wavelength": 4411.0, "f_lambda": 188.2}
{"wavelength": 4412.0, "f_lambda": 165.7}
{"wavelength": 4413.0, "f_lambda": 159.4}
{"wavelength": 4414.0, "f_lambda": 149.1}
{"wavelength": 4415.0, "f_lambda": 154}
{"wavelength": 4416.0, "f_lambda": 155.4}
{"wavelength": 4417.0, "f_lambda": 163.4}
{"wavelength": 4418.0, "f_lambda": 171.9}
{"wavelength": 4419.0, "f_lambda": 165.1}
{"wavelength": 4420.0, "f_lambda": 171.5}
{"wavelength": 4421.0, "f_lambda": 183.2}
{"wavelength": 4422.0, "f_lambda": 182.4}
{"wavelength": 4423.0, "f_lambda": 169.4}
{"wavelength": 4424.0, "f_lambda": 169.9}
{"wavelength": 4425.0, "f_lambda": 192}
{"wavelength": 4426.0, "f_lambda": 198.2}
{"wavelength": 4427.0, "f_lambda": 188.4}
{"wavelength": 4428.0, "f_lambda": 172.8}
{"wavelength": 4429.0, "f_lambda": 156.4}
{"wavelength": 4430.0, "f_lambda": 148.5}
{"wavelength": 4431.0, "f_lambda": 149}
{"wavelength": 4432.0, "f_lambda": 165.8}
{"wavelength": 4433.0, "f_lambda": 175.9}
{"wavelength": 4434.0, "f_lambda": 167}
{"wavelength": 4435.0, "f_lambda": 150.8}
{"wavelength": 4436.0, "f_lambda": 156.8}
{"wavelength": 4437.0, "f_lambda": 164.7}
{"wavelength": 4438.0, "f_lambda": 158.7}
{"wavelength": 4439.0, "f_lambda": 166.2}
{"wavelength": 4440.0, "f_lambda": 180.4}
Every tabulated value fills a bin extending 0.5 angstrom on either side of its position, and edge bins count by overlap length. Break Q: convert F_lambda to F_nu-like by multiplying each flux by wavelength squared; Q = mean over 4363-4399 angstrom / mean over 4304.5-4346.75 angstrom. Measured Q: 1.15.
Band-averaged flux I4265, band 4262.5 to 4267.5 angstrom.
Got 166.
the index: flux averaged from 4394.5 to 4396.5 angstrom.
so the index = 176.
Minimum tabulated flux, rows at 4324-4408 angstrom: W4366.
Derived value 118.7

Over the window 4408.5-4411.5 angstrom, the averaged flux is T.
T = 200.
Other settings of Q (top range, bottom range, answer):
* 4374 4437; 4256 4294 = 1.12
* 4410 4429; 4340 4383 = 1.09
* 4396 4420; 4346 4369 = 1.12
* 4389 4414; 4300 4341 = 1.20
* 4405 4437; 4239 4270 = 1.15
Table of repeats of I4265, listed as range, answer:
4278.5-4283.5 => 168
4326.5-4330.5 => 141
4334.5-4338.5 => 142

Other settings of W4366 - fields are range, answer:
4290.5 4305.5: 137.9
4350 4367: 134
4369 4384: 141.6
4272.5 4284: 134.9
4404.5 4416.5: 149.1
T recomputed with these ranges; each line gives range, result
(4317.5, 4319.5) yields 167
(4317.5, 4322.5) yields 160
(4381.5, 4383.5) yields 148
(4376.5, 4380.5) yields 189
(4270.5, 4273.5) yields 146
